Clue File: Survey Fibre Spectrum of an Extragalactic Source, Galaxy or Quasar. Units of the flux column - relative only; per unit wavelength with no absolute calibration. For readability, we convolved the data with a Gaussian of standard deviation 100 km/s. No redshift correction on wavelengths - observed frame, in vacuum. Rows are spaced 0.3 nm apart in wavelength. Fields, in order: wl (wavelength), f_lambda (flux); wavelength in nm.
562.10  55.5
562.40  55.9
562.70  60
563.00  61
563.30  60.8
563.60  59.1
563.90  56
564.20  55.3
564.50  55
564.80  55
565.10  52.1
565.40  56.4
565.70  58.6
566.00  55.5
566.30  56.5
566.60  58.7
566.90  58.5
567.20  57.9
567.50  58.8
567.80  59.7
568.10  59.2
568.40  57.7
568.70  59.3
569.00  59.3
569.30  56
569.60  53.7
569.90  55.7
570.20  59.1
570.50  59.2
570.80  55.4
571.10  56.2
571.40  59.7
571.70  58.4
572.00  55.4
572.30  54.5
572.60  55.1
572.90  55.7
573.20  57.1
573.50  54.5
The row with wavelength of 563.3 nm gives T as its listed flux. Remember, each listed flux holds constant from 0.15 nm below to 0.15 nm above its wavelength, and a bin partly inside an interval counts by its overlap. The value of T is 60.8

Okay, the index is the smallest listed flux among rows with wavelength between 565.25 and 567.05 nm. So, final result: 55.5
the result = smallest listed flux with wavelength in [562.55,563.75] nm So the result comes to 59.1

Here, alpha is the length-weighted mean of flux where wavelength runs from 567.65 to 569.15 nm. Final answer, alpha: 59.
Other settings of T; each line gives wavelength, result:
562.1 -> 55.5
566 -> 55.5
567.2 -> 57.9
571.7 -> 58.4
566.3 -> 56.5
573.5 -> 54.5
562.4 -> 55.9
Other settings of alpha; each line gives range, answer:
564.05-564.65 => 55.2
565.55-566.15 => 57.1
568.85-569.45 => 57.6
